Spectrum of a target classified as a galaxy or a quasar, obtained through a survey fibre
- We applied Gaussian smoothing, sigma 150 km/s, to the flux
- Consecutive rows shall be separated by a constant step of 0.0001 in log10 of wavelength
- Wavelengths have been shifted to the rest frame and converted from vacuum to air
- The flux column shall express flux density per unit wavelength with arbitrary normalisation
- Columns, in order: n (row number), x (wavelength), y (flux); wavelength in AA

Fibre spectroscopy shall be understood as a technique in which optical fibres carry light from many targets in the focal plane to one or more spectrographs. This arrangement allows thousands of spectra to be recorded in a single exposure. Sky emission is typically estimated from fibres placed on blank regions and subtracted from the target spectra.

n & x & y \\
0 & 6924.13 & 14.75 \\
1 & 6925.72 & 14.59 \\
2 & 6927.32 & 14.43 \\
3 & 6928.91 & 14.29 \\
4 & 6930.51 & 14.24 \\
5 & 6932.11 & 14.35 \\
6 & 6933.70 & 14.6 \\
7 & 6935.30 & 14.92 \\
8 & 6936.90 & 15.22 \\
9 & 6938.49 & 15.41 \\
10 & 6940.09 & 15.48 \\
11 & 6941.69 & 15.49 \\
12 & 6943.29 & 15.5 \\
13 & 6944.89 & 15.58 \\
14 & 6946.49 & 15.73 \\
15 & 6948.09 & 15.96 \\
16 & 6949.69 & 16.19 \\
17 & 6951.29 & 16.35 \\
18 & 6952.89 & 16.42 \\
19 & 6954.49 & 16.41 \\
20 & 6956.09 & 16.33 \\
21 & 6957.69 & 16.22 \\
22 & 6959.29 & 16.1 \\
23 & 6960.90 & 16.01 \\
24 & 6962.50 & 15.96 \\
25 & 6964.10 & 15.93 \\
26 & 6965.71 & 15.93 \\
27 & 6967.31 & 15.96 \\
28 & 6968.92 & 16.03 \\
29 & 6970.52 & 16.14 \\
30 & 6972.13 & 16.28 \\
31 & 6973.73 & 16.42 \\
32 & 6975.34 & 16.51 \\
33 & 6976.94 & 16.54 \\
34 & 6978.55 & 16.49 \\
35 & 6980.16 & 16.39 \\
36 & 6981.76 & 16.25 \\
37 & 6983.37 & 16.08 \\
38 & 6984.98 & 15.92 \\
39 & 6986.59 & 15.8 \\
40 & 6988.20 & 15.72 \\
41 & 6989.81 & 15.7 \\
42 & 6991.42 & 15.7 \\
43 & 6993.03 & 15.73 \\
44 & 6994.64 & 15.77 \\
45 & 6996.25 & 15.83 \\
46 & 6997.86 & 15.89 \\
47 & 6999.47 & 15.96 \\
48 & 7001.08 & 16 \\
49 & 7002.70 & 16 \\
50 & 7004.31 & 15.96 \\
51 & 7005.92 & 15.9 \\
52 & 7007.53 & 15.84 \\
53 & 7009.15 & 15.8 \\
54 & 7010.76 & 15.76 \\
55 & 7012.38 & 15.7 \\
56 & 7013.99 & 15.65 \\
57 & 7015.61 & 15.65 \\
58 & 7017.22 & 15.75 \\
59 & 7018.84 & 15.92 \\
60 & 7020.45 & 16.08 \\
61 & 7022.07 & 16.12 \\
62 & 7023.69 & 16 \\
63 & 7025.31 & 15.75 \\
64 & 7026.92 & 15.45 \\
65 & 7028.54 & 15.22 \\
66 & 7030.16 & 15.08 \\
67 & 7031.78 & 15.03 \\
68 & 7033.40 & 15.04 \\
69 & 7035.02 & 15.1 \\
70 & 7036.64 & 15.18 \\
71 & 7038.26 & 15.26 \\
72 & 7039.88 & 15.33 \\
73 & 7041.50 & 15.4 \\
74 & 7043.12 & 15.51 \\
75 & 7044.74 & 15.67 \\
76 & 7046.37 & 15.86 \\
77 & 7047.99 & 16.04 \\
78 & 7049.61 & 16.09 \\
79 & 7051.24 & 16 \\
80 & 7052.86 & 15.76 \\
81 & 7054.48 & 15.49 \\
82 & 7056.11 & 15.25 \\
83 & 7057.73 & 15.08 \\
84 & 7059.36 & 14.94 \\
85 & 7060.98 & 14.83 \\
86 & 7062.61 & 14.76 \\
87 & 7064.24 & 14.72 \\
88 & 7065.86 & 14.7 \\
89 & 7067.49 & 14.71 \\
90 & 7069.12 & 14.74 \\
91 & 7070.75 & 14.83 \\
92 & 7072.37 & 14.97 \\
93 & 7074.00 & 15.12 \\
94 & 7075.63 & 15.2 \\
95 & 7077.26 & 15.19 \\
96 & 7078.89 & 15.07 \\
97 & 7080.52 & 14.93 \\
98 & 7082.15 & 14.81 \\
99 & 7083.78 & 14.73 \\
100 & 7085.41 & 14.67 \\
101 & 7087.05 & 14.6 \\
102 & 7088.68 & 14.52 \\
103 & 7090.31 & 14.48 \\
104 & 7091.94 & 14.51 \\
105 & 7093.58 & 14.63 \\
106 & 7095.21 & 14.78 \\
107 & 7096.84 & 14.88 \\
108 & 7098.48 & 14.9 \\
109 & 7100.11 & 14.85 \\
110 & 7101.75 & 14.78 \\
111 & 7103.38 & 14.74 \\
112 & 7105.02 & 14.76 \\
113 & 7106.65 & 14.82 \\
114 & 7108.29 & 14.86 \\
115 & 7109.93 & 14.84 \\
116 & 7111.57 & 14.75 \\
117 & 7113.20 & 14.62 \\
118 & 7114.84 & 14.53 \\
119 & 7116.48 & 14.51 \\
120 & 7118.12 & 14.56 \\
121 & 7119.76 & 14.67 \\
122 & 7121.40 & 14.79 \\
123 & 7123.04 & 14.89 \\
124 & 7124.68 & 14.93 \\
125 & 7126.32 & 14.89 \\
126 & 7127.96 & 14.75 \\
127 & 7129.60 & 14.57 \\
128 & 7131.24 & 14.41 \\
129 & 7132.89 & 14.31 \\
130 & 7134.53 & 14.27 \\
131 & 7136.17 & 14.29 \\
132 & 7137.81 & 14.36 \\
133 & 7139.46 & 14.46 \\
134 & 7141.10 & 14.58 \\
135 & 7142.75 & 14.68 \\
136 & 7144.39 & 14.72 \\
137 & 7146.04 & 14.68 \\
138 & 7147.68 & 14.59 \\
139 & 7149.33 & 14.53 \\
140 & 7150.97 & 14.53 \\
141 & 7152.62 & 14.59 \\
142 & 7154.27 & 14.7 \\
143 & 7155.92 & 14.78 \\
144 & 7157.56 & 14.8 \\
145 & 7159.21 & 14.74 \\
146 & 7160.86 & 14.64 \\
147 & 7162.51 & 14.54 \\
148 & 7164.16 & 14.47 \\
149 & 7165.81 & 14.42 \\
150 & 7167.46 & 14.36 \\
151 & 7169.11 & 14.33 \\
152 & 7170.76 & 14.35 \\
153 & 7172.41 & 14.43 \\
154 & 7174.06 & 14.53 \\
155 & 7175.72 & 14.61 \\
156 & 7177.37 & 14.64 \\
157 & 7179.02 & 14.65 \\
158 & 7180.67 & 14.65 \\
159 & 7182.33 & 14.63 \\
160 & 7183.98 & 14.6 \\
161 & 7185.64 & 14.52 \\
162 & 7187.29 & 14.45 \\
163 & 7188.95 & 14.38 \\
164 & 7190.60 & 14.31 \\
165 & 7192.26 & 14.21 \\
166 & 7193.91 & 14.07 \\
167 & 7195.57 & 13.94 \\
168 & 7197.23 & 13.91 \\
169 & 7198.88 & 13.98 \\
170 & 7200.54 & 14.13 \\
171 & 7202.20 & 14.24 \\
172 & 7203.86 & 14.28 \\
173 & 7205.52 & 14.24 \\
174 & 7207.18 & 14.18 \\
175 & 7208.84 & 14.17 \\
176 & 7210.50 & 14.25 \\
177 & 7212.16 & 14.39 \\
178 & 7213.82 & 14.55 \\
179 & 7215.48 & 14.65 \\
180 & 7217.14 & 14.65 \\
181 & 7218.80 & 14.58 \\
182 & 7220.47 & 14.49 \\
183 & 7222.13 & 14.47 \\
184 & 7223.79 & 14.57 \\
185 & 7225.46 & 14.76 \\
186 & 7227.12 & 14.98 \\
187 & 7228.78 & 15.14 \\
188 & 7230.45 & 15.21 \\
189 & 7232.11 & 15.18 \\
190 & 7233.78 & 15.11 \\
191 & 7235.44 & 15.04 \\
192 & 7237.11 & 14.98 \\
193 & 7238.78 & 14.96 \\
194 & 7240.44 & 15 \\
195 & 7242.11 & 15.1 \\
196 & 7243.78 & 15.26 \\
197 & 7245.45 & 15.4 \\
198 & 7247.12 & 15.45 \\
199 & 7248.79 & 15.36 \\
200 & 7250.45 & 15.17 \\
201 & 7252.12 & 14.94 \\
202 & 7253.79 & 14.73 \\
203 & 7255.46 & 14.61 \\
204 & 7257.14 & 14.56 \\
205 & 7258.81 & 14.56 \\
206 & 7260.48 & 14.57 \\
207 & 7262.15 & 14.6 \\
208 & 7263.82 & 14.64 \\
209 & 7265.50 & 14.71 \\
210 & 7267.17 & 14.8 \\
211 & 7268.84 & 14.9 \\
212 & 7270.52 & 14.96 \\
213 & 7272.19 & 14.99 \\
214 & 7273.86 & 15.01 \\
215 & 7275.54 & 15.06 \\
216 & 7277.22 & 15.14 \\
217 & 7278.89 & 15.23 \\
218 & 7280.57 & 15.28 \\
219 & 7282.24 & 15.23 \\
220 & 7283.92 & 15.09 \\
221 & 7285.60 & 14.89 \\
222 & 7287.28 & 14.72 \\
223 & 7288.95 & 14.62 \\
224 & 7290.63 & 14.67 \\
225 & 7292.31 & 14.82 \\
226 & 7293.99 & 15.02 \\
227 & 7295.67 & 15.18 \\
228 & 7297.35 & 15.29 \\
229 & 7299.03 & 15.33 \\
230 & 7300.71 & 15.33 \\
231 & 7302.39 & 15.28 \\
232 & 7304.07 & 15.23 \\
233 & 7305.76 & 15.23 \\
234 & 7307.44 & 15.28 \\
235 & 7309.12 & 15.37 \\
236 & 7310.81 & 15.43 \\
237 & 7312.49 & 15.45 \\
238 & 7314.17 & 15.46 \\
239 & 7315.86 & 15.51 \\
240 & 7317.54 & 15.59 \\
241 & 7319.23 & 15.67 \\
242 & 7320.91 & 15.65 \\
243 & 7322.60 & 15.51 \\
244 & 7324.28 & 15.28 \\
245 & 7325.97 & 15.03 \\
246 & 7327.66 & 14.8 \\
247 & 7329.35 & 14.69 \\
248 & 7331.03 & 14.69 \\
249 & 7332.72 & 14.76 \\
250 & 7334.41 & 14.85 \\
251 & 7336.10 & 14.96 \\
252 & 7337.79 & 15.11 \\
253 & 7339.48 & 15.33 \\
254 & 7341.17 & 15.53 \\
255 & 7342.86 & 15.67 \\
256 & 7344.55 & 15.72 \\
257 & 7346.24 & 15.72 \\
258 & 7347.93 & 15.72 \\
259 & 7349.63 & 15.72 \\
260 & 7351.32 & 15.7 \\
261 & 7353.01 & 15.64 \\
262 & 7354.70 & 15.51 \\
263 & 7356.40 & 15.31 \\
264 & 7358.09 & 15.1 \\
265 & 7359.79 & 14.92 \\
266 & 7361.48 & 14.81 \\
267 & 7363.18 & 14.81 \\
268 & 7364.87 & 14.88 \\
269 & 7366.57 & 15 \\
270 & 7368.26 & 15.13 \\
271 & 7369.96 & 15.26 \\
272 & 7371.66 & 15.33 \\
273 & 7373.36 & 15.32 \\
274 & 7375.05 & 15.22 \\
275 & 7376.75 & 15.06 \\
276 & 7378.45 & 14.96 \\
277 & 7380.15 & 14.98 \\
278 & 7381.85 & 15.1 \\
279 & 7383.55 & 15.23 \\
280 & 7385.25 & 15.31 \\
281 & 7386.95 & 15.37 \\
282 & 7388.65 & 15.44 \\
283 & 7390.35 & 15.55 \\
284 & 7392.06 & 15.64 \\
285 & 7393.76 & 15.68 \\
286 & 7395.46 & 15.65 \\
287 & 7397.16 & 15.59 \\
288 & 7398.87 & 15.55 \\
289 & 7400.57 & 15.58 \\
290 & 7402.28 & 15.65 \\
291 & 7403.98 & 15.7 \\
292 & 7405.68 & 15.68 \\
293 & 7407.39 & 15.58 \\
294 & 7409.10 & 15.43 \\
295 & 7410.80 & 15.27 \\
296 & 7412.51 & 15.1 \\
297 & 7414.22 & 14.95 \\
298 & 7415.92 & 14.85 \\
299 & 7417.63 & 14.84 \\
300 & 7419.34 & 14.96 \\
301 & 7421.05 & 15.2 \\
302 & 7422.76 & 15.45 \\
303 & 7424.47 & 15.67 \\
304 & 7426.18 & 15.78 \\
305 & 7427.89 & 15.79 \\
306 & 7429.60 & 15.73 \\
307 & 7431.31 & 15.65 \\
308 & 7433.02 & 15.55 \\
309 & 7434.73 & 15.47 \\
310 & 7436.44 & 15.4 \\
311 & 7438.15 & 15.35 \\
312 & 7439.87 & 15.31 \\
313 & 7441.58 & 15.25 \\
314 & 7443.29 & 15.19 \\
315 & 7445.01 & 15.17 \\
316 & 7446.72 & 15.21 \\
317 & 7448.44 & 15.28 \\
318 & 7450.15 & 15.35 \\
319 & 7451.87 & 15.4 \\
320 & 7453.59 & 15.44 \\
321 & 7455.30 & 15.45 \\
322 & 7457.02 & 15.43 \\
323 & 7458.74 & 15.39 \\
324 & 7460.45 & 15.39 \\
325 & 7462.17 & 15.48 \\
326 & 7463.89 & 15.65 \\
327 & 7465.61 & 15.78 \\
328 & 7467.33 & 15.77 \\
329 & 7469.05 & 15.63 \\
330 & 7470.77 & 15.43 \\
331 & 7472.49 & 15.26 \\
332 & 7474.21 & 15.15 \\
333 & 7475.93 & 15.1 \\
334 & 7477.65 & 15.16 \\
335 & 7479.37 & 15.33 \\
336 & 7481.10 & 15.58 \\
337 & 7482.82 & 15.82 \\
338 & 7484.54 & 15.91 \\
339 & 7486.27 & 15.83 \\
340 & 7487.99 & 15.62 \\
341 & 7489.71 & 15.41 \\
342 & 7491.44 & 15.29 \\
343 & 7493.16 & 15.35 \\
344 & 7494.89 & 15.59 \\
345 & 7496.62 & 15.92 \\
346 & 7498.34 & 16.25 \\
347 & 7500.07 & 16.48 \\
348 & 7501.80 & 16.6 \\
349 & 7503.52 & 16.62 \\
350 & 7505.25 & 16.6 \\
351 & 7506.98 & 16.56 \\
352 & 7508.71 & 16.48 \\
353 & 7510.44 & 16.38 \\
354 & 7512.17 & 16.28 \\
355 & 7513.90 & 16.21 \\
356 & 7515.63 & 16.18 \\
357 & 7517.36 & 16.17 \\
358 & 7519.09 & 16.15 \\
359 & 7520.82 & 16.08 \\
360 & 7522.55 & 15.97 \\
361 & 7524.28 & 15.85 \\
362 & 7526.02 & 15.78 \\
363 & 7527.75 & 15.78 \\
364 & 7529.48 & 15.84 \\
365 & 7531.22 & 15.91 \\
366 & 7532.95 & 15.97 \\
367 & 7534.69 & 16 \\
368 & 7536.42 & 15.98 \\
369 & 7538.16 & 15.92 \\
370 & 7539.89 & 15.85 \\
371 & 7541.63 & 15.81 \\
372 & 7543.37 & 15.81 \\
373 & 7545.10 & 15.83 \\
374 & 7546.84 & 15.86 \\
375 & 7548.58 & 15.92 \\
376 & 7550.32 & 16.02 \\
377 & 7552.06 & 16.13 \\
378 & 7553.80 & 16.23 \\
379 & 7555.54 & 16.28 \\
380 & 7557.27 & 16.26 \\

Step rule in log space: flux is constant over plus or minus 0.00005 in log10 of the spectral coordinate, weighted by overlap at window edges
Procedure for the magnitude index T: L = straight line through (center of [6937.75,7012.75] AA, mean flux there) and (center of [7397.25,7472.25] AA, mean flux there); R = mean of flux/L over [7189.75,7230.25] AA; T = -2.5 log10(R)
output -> 0.094 mag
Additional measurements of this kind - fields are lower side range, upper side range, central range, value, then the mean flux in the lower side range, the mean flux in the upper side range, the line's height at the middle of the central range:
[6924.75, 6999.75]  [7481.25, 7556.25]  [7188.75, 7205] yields 0.125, 15.8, 16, 15.9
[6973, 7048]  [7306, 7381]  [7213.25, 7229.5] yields 0.055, 15.8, 15.3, 15.4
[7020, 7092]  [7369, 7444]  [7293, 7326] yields -0.002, 15.2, 15.4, 15.3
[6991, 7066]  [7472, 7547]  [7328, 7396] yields 0.038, 15.6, 15.9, 15.8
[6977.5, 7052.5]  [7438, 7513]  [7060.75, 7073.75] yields 0.067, 15.7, 15.7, 15.7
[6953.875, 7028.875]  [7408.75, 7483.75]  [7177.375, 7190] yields 0.084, 16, 15.4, 15.7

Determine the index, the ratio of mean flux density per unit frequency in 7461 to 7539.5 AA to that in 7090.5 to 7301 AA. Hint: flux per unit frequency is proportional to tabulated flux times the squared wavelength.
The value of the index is 1.17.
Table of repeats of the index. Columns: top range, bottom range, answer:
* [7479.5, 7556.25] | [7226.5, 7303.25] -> 1.14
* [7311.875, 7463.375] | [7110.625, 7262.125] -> 1.11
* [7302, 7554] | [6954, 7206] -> 1.13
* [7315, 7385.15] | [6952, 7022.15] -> 1.05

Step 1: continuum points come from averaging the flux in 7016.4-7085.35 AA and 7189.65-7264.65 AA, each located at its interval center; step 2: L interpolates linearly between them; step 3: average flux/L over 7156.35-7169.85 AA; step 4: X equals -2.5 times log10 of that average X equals 0.03 mag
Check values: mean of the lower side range 15.3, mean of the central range 14.5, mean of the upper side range 14.7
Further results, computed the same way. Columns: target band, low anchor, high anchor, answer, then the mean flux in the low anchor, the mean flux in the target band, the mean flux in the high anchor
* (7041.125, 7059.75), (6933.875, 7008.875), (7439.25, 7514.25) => 0.020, 15.9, 15.6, 15.7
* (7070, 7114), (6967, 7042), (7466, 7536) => 0.072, 15.8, 14.8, 15.9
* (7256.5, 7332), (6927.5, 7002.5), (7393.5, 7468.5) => 0.033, 15.8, 15.1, 15.4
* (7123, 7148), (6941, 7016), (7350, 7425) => 0.082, 16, 14.6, 15.3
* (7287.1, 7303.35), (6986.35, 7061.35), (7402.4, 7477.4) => 0.031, 15.6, 15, 15.4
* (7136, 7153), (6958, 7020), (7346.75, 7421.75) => 0.083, 16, 14.6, 15.3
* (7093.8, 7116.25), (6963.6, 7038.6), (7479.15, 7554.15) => 0.078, 15.8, 14.8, 16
